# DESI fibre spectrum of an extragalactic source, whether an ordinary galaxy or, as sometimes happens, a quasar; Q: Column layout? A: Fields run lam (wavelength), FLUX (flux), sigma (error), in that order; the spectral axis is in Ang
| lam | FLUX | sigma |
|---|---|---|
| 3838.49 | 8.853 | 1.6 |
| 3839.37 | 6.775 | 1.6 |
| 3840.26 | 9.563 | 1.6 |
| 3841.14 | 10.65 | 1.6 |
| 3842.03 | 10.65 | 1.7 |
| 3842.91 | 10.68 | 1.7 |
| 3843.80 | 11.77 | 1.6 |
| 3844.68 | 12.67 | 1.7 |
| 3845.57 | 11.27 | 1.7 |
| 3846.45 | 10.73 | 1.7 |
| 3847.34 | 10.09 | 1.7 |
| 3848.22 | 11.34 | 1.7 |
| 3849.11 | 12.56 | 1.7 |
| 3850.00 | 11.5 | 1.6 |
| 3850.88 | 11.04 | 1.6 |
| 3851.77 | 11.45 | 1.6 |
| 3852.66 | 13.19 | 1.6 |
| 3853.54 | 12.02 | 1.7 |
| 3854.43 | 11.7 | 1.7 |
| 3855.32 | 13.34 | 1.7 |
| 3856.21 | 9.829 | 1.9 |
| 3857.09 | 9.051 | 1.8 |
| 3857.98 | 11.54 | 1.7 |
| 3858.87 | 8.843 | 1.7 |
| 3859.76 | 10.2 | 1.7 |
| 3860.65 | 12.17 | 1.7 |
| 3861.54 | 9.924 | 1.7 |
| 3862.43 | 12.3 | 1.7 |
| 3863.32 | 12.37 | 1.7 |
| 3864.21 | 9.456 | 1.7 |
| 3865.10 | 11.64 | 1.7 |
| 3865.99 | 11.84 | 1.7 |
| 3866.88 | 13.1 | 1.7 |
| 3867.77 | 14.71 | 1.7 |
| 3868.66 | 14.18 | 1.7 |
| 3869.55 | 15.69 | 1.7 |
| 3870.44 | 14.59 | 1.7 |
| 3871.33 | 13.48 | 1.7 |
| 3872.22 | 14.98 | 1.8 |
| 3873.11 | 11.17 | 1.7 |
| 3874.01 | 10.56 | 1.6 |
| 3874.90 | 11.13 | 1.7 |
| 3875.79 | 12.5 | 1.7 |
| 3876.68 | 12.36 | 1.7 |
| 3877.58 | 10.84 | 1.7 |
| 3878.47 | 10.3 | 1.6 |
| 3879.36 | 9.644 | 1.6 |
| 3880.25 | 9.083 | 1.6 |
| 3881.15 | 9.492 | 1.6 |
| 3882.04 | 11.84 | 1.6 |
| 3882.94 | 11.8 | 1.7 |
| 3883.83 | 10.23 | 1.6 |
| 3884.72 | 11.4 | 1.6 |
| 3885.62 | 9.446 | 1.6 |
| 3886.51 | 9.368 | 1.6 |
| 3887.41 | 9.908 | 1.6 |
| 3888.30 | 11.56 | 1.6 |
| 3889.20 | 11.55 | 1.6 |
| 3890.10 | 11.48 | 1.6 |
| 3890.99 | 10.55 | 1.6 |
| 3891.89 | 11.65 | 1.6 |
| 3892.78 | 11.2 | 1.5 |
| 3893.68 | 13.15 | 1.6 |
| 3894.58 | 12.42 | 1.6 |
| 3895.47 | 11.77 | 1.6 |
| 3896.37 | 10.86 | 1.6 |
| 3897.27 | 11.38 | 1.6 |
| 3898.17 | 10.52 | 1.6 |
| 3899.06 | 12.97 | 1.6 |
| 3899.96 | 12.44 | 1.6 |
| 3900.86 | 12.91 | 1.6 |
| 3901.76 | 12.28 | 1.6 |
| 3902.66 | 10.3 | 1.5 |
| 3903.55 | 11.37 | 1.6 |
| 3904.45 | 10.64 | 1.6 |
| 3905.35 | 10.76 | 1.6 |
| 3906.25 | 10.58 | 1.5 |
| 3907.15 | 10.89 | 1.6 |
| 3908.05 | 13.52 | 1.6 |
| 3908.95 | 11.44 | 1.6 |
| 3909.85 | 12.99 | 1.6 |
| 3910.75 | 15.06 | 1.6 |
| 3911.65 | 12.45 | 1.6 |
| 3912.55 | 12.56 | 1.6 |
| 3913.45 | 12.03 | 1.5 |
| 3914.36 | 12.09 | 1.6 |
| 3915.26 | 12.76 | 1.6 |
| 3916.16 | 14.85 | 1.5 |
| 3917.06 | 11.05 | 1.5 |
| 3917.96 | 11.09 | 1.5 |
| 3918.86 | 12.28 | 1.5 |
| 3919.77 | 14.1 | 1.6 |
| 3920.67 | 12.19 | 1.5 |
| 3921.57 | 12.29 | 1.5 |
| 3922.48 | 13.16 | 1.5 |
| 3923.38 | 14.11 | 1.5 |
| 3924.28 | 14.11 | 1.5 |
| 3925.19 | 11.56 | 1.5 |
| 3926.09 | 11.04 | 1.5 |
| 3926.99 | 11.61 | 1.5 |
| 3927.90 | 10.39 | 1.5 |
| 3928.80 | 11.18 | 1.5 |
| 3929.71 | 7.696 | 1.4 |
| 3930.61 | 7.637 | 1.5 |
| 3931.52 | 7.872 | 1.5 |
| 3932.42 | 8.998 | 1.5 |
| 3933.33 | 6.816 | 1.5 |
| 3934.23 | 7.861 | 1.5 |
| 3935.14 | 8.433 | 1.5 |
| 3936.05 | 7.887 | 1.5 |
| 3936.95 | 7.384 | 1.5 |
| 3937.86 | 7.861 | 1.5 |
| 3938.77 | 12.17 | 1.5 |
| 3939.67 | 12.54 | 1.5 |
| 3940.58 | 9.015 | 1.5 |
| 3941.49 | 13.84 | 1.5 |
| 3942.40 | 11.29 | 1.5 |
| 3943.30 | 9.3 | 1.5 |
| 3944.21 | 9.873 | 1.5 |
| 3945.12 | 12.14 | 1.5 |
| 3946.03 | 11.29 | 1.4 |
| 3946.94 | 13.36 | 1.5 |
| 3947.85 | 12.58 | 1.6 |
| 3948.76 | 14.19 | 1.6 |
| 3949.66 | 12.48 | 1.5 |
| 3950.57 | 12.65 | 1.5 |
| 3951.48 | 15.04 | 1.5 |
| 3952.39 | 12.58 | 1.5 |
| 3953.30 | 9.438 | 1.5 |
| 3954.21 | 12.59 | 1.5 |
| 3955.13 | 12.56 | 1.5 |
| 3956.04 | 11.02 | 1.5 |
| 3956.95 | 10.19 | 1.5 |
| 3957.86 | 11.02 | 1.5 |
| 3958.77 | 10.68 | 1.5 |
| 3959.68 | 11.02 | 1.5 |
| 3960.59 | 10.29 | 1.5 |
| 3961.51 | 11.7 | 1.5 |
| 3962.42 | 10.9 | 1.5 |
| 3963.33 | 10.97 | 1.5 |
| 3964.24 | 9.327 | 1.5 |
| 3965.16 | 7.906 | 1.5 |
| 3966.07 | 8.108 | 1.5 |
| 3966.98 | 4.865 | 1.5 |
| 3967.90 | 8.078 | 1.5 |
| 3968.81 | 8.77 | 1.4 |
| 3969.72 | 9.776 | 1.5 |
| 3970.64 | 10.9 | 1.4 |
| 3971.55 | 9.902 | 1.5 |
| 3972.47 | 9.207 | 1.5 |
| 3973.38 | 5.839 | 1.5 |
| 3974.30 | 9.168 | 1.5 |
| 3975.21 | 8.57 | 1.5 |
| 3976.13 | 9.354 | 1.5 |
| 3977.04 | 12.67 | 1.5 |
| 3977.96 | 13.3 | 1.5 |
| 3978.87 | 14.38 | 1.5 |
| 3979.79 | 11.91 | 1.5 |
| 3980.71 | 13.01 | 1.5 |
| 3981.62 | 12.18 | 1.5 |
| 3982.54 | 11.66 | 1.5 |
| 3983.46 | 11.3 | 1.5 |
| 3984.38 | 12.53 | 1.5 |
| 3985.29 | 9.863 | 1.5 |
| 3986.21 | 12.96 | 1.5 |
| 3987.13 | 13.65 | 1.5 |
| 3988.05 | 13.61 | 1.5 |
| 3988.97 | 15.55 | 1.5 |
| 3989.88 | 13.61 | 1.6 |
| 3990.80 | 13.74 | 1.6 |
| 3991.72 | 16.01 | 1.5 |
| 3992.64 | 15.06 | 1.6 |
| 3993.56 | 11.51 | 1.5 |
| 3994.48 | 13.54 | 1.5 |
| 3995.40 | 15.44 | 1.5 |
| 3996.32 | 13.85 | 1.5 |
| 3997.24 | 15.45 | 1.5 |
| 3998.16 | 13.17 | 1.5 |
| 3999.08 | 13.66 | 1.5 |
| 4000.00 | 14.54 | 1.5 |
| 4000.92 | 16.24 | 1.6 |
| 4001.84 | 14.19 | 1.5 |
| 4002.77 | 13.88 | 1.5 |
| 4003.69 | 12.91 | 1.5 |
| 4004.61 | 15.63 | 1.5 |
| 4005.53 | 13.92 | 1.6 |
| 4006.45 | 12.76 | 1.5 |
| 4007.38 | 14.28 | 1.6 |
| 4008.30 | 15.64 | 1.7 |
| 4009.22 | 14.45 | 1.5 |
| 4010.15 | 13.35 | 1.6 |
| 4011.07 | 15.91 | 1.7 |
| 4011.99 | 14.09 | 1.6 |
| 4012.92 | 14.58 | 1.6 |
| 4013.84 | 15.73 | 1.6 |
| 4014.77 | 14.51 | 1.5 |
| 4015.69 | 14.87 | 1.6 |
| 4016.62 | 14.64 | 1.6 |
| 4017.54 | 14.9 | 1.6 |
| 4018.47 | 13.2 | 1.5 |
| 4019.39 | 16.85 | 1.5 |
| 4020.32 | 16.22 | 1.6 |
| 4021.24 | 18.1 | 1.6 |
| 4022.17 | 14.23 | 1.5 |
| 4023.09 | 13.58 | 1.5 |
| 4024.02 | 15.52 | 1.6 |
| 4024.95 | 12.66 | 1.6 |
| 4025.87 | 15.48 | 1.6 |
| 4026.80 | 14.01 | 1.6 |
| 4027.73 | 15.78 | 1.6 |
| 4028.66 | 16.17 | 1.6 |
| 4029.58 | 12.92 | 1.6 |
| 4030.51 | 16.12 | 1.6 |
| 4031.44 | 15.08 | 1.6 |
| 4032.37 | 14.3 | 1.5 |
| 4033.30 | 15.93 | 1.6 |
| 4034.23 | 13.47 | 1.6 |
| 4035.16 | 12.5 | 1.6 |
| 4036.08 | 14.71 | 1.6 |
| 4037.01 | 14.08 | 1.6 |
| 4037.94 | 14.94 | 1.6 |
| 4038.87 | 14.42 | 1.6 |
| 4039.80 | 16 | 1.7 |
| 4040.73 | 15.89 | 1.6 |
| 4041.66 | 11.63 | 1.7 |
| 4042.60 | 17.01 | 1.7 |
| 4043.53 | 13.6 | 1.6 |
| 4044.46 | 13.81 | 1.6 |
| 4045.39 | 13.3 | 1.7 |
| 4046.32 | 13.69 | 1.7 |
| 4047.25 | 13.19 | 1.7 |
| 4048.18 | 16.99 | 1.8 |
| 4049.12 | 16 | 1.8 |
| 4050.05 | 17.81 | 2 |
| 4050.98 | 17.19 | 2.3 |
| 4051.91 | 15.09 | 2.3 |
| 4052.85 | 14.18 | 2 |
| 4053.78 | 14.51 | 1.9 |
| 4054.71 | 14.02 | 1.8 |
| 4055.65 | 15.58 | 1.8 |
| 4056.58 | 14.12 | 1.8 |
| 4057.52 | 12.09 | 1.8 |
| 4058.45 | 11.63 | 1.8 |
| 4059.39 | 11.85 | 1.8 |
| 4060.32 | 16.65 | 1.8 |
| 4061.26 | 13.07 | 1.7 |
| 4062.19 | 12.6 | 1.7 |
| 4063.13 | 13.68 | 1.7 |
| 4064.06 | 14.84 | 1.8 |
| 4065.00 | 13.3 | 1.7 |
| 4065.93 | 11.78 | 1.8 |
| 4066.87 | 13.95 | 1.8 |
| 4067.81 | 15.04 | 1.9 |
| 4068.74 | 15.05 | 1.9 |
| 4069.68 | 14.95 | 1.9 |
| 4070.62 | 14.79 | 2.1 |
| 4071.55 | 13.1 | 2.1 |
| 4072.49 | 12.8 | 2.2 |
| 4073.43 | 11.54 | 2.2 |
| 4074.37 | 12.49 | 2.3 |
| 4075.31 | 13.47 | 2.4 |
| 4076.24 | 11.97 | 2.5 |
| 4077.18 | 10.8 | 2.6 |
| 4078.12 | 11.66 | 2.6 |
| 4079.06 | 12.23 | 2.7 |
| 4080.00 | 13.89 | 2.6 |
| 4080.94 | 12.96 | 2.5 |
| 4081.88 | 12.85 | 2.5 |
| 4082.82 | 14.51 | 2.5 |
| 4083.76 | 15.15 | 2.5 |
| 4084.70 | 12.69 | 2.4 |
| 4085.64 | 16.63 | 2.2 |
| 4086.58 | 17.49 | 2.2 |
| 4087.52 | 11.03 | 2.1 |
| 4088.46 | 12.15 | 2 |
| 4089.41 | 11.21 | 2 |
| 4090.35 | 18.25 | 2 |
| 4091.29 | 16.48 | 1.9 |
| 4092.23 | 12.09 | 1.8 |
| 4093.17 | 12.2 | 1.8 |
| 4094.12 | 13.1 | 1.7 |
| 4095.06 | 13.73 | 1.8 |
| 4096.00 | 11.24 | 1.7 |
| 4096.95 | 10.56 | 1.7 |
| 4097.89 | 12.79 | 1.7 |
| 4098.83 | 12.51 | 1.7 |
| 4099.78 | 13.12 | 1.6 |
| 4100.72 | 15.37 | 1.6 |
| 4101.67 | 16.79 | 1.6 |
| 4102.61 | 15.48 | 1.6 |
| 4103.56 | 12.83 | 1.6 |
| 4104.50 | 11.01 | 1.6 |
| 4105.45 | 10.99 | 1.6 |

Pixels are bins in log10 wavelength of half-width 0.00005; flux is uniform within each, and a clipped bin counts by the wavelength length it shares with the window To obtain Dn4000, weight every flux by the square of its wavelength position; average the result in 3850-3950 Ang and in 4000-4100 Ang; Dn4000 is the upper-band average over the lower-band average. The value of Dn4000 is 1.33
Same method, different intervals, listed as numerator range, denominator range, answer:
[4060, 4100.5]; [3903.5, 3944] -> 1.30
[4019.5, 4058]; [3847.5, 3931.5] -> 1.37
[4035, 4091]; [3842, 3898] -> 1.34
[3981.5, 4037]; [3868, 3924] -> 1.27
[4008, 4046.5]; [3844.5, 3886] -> 1.38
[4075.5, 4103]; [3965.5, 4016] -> 1.12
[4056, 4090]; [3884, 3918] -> 1.24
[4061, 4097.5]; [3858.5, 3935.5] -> 1.27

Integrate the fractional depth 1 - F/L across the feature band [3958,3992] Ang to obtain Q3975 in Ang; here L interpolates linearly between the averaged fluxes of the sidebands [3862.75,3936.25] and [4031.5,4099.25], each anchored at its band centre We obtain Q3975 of 4.35 Ang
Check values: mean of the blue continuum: 11.5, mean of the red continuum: 13.9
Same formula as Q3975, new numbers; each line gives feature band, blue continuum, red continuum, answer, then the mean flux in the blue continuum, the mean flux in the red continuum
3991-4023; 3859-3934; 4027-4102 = -3.5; 11.6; 14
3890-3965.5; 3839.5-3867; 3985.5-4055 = 7.9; 11.2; 14.6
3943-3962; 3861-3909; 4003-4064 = 1.8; 11.6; 14.6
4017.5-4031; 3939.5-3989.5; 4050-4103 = -2.8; 11.1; 13.7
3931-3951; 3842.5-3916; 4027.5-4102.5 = 3.2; 11.7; 14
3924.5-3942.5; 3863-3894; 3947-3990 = 2.6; 11.7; 11.1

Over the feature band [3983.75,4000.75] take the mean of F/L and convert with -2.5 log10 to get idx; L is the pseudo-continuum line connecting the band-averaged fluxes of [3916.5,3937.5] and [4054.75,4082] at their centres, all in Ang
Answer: -0.17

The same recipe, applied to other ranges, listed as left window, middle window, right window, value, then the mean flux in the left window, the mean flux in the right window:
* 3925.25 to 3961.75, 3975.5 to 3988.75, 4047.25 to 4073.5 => -0.04 mag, 10.7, 14.2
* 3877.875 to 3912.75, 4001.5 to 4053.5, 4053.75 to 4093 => -0.14 mag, 11.4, 13.6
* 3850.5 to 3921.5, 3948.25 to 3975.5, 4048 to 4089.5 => 0.21 mag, 11.7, 13.8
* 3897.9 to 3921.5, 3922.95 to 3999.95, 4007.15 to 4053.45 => 0.19 mag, 12.2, 14.9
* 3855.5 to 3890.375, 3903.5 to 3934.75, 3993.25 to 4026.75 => 0.09 mag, 11.4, 14.5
